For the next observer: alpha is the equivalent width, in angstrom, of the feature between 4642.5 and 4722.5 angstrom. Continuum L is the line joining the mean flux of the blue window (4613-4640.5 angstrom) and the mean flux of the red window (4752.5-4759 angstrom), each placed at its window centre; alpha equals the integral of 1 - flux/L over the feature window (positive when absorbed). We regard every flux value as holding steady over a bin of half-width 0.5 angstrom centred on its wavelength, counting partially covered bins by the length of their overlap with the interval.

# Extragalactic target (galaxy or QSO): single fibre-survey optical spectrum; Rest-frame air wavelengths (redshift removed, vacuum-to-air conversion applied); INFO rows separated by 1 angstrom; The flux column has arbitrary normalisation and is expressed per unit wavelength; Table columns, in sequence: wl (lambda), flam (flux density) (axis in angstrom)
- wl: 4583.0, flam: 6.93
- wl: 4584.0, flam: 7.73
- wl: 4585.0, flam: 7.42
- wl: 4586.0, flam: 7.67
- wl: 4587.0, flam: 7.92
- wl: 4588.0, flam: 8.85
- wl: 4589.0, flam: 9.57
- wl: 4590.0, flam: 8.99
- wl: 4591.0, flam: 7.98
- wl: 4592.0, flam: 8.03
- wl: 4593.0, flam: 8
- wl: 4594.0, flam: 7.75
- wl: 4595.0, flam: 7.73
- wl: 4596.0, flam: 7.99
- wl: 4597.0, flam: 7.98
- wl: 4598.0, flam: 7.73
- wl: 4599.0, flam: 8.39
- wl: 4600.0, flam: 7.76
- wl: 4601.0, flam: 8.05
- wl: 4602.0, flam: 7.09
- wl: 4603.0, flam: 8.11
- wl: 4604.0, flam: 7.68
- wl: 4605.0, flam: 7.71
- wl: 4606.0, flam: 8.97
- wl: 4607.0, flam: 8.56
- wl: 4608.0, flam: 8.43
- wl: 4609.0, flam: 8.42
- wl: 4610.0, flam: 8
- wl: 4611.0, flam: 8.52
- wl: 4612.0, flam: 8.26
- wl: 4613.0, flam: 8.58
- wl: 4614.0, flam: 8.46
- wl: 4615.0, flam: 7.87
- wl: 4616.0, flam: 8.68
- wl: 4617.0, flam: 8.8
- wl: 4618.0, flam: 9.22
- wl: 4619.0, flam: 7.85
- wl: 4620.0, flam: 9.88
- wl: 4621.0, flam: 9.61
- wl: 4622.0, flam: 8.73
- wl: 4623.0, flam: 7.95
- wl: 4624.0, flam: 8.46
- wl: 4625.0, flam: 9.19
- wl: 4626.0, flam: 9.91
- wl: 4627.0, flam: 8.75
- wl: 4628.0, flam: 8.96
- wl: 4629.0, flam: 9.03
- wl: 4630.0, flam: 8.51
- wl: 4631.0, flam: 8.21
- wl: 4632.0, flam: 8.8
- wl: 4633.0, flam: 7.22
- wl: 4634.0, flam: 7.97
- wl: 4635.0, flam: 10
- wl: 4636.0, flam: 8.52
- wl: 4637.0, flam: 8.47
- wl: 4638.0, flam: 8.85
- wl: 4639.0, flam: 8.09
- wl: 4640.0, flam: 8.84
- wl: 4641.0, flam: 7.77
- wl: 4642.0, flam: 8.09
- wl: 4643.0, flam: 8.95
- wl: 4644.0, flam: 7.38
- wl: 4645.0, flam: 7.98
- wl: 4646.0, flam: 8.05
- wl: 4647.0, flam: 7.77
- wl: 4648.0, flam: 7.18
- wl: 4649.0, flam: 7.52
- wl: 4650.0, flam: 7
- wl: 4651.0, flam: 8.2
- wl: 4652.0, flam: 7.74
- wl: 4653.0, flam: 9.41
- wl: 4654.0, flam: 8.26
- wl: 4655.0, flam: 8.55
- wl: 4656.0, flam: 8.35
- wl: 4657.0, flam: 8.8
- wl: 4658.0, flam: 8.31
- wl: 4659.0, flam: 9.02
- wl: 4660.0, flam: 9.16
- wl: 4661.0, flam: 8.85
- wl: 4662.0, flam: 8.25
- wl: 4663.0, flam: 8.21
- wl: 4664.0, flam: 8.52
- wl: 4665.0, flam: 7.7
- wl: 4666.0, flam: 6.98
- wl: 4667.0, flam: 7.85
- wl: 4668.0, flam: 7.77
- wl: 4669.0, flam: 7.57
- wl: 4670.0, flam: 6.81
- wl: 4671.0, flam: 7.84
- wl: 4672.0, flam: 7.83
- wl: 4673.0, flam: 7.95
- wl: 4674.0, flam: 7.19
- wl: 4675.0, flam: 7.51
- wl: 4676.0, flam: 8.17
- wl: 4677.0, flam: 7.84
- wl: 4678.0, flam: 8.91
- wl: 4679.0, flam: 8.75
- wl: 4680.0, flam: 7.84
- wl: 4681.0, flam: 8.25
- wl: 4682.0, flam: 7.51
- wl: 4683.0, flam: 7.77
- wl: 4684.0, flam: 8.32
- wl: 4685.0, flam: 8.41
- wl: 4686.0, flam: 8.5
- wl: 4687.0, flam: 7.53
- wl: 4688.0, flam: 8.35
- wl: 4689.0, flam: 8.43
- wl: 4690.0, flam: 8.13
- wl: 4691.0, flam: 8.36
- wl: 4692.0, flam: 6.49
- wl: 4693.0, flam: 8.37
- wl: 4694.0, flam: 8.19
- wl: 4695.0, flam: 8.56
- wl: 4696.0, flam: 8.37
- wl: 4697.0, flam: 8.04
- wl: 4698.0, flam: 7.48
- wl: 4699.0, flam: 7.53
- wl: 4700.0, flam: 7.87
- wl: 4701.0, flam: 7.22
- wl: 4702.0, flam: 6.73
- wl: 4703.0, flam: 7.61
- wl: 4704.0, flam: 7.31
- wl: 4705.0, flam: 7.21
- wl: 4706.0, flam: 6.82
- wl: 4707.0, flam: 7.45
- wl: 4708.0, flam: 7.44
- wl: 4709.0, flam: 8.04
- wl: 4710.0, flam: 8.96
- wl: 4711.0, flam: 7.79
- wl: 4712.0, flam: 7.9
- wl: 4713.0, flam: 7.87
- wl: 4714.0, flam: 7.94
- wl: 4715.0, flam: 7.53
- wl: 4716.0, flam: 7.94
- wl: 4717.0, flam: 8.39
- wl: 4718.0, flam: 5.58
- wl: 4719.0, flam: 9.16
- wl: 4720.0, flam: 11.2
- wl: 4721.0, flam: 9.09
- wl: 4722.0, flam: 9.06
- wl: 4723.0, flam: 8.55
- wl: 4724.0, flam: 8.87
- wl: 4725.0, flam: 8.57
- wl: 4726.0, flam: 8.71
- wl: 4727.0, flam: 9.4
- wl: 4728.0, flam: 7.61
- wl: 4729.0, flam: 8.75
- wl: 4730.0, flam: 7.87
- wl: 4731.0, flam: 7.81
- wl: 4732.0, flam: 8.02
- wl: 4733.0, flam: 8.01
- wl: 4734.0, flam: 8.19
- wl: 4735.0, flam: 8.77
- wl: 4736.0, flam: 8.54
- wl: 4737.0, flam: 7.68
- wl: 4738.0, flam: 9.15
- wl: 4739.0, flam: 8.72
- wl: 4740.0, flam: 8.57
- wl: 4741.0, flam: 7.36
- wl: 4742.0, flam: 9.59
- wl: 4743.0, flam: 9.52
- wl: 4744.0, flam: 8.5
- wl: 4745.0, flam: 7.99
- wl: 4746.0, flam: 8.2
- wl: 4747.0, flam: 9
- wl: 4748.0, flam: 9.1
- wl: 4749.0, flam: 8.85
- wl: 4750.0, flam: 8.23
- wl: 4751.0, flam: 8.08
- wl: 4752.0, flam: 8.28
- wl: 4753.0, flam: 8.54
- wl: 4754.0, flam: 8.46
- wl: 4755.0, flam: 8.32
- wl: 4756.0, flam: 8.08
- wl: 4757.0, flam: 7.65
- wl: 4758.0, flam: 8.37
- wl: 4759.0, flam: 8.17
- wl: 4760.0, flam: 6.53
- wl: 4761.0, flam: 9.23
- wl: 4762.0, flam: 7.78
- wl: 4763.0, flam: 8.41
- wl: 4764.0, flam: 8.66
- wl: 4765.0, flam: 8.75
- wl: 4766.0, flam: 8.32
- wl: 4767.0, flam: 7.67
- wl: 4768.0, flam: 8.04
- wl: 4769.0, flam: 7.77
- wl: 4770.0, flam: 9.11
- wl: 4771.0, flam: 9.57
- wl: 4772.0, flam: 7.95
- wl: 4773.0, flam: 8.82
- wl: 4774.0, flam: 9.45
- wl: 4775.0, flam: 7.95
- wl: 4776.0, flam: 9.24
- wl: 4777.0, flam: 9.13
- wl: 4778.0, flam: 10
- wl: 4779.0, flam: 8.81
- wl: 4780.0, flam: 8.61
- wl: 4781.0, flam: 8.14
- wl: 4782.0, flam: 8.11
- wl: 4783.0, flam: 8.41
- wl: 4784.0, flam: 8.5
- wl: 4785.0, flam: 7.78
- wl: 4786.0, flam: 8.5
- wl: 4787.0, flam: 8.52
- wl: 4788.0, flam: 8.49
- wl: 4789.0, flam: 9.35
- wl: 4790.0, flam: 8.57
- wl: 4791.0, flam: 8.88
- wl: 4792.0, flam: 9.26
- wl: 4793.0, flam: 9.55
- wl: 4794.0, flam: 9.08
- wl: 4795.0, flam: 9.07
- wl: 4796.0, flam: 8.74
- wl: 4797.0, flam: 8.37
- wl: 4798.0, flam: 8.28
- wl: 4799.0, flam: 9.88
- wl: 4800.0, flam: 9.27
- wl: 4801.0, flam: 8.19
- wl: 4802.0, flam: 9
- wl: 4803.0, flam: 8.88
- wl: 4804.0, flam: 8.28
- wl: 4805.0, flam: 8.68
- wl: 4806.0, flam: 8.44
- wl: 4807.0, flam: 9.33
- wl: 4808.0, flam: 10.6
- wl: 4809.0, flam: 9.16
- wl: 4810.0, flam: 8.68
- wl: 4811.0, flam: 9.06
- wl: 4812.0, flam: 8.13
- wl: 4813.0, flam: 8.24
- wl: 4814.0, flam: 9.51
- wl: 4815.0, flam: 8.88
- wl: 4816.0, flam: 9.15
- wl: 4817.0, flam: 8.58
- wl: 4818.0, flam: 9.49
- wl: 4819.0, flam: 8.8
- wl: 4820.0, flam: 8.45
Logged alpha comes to 4.6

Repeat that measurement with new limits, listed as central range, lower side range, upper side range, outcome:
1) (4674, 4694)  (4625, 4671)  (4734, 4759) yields 0.7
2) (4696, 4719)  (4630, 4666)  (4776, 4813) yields 2.4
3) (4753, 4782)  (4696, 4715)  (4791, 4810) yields 0.2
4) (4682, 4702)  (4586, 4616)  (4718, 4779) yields 1.1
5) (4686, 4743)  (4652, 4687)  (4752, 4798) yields 1.2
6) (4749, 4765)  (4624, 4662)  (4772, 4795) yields 0.9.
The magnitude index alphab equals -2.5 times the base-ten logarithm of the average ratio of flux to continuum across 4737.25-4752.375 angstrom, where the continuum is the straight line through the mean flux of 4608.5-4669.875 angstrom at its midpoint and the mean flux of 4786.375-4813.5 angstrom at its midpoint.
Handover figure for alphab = 0.01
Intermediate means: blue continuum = 8.38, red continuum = 8.89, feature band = 8.6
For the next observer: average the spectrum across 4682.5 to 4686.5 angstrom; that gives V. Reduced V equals 8.25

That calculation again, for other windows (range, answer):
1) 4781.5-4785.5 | 8.2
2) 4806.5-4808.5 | 9.96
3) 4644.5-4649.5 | 7.7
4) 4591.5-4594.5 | 7.93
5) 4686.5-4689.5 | 8.1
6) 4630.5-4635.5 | 8.44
